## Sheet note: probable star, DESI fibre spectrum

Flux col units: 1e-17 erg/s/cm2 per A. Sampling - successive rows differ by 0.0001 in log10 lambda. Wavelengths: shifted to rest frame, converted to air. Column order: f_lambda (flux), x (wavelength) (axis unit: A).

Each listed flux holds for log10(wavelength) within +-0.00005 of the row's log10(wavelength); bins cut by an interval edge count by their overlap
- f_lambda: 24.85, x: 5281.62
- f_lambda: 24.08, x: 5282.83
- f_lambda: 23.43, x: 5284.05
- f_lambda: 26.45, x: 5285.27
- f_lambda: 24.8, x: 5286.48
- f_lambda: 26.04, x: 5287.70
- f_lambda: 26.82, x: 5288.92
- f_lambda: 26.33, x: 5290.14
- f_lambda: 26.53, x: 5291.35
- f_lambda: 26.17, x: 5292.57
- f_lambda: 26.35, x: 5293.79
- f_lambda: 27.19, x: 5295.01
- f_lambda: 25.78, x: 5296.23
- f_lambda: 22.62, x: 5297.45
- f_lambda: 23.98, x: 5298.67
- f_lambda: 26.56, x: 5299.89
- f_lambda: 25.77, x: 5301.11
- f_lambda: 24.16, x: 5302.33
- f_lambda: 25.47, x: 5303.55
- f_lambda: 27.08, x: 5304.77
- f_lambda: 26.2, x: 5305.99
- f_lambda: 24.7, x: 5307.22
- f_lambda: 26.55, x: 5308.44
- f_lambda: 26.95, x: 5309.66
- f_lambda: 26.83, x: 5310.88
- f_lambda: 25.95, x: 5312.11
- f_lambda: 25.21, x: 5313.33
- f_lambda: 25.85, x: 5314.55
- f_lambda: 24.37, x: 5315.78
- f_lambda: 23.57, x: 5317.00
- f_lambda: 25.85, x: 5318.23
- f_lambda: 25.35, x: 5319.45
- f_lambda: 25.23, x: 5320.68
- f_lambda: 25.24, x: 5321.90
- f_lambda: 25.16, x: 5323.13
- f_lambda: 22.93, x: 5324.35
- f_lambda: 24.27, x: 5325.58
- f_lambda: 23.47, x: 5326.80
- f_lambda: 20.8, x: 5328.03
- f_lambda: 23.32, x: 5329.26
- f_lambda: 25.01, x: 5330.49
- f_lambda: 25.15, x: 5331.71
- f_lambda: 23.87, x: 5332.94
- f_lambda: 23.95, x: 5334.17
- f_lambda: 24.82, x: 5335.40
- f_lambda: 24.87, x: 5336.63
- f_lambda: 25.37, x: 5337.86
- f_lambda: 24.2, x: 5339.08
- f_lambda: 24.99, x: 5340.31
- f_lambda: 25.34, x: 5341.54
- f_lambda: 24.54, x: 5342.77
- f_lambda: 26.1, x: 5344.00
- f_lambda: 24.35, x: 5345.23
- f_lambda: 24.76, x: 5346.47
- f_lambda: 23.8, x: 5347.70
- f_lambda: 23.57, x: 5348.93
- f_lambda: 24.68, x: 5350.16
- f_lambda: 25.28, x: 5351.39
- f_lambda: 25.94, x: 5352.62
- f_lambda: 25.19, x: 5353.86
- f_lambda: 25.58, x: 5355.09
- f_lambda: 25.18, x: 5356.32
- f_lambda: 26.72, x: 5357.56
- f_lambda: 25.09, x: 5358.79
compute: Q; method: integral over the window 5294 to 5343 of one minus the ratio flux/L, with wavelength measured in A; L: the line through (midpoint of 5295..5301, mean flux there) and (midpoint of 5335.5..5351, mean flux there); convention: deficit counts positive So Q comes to -0.1 A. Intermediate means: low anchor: 25.1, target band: 25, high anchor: 24.7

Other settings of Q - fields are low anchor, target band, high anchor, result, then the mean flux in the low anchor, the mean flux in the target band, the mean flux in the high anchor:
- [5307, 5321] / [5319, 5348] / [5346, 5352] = 0.6 A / 25.6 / 24.5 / 24.4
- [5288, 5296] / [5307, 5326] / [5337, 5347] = 0.4 A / 26.5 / 25.3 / 25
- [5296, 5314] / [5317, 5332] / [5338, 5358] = 0.6 A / 25.6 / 24.3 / 25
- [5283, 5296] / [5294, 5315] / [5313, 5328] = -0.4 A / 25.9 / 25.7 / 24.5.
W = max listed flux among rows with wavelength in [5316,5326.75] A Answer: 25.85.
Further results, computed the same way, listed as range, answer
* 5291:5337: 27.19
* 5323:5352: 26.1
